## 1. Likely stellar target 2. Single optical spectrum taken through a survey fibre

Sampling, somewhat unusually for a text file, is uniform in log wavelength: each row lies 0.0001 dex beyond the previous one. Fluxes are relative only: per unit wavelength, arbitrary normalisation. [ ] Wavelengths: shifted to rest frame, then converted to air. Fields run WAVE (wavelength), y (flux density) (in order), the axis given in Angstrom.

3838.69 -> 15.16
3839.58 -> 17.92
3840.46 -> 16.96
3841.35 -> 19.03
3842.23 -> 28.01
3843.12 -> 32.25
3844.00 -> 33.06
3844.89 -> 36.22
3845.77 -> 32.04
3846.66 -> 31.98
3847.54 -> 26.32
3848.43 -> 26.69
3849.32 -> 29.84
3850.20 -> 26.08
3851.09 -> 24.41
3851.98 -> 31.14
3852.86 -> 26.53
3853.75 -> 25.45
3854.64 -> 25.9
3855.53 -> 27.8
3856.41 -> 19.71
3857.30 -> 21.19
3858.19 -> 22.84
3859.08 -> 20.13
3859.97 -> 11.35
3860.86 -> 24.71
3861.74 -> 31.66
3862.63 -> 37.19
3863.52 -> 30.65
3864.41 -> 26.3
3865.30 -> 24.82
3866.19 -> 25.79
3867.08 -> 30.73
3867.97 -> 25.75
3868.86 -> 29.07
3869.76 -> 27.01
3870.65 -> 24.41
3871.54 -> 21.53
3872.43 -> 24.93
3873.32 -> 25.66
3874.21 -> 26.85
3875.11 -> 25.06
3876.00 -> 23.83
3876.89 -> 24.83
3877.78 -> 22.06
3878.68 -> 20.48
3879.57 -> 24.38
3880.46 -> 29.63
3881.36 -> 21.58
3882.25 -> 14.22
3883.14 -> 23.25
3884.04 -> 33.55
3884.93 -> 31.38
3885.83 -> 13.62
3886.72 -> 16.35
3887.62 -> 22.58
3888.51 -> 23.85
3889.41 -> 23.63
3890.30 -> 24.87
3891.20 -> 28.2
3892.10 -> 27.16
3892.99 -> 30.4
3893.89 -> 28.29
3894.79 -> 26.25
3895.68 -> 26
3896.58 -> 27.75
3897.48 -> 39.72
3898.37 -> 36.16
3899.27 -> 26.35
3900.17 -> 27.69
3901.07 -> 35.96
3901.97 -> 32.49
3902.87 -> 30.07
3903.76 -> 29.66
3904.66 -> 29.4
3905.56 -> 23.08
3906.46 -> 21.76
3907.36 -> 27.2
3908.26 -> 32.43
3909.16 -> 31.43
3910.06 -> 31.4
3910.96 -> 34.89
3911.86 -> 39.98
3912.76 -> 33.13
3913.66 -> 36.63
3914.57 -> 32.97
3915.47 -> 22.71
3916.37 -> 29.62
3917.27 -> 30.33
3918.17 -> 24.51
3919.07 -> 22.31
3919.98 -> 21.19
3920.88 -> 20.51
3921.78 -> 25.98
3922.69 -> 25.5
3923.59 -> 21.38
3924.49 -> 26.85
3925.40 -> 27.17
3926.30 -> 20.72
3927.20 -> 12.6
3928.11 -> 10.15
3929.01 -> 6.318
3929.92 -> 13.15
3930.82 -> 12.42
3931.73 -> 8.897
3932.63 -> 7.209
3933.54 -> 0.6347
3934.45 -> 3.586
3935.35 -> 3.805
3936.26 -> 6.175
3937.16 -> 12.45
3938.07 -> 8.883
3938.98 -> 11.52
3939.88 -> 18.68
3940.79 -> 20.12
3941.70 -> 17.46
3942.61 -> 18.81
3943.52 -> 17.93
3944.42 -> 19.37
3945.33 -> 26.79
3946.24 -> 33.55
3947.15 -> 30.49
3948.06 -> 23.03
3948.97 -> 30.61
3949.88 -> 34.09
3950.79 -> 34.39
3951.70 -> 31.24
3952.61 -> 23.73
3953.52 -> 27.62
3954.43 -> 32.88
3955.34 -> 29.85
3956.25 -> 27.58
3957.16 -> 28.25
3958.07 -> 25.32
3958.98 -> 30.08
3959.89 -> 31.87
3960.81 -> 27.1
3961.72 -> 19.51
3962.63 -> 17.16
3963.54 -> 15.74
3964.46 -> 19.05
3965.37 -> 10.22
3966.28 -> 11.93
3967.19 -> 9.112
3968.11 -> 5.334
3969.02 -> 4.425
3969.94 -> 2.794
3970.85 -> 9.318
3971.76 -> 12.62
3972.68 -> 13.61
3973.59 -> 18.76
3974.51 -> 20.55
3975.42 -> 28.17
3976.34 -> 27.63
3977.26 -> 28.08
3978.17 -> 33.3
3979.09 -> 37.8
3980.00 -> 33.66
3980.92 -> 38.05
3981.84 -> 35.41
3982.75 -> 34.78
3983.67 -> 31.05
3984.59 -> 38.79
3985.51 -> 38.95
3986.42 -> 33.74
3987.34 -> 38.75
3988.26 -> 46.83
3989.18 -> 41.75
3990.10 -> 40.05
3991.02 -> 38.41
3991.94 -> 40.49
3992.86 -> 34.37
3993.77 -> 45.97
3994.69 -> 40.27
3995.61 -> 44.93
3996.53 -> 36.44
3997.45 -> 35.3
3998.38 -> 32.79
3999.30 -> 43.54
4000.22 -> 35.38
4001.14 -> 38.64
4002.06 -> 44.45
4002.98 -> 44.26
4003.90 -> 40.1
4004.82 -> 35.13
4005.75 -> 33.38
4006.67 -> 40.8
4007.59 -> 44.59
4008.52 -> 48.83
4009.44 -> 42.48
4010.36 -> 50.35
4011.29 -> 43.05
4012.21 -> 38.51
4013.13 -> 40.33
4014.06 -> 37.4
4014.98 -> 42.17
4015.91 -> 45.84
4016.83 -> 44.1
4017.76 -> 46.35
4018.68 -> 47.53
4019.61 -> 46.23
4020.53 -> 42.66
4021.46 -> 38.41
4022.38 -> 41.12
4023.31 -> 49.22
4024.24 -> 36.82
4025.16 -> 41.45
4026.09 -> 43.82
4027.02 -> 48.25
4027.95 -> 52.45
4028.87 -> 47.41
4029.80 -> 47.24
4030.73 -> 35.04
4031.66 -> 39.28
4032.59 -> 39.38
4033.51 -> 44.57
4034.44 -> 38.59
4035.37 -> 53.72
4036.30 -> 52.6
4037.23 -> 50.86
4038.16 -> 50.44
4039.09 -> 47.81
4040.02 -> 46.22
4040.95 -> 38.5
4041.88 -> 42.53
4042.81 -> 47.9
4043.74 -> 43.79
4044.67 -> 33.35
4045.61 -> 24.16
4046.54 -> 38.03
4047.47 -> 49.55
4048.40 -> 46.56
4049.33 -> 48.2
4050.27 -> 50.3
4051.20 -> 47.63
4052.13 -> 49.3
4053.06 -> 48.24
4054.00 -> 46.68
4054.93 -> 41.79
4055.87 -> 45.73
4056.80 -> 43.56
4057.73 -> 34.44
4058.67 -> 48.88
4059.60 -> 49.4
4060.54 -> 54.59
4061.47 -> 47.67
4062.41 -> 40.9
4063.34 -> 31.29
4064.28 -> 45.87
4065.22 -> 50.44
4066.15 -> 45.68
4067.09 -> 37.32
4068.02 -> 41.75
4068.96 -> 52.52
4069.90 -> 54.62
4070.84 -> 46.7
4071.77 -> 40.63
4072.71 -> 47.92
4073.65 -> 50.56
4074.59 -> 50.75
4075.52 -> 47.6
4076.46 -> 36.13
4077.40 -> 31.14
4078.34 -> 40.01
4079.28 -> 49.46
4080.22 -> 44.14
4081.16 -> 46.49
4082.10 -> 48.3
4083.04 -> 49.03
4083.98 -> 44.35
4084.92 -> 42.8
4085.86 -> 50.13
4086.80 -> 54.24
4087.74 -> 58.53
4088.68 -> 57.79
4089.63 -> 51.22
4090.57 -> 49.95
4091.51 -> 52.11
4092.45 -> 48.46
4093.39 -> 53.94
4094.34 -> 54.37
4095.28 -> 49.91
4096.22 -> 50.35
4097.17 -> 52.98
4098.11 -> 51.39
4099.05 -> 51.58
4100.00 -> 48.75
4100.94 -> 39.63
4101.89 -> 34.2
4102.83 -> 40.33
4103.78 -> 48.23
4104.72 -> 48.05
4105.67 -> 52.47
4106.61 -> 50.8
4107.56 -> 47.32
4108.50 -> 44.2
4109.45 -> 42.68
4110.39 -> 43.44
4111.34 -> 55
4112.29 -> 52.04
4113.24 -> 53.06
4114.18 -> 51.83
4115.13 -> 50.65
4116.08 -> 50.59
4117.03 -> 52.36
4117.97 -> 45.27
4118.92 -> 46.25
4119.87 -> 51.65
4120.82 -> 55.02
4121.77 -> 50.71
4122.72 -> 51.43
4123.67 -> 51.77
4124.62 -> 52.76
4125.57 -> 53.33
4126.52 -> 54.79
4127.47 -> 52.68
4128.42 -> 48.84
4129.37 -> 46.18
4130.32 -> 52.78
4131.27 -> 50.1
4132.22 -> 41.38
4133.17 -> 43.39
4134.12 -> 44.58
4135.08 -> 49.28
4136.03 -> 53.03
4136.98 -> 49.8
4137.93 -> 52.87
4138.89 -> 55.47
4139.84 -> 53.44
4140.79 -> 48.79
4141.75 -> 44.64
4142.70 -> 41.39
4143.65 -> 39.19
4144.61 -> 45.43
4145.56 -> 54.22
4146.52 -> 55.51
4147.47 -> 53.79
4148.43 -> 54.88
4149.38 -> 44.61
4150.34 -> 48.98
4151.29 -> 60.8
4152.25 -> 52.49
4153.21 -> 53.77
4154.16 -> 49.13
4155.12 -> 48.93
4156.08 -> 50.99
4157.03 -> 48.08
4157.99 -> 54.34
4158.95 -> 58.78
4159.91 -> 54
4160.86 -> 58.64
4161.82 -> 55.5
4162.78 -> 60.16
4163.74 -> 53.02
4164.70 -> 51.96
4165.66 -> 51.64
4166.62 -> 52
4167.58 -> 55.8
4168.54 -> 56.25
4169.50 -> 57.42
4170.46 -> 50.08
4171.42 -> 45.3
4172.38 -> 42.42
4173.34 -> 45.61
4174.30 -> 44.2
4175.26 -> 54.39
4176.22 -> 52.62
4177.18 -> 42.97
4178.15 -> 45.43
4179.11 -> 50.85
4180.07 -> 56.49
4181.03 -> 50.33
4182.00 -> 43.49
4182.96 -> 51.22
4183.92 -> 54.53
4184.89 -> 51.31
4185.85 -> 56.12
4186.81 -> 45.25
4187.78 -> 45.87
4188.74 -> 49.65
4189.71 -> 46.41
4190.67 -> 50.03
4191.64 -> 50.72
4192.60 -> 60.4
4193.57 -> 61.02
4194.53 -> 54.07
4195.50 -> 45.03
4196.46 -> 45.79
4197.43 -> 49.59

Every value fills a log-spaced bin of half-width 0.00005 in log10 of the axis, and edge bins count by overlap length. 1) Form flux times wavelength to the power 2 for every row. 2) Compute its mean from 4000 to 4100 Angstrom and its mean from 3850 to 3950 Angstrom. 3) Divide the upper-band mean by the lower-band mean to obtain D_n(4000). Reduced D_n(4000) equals 2.04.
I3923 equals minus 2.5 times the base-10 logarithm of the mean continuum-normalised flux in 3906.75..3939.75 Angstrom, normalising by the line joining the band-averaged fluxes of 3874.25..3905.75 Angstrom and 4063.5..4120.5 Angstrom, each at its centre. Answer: 0.40 mag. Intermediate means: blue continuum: 26.4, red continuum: 47.9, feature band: 20.4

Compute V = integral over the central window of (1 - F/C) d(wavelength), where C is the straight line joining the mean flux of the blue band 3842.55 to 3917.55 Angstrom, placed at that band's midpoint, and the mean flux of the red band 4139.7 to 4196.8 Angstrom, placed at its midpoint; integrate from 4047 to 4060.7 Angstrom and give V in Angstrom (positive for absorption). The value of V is -1.72 Angstrom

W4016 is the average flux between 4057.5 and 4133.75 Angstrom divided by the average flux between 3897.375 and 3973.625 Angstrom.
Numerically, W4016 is 2.2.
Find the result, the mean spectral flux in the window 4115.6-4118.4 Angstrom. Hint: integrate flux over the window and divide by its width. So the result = 49.5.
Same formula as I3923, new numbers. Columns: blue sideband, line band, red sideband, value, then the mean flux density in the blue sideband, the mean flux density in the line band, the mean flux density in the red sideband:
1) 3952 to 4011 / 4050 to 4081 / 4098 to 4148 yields -0.091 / 30.9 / 45.2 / 49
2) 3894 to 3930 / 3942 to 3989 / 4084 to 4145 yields 0.276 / 27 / 25.6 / 49.4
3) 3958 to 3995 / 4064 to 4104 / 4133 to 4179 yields -0.152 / 27.1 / 47.5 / 50.9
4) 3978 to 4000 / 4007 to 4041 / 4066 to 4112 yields -0.076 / 38.2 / 44.5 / 47.6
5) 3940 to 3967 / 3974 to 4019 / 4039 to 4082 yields -0.190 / 24.5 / 38.8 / 44.5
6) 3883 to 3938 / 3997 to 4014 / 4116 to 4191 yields -0.183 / 23.7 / 40.6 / 50.6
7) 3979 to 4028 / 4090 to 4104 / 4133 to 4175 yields -0.029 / 40.8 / 48.4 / 51.1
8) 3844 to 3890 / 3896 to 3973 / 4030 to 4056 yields 0.399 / 25.5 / 22.2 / 44.3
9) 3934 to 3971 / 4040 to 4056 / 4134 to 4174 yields -0.246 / 19.9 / 43.7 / 51.4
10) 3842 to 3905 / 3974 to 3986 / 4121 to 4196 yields 0.097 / 26.7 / 32.7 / 50.9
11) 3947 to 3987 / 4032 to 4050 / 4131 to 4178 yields -0.248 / 25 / 44.1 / 50.7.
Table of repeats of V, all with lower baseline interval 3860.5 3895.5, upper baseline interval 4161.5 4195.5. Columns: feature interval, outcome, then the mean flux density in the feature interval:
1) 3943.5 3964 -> 3.1 Angstrom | 27.1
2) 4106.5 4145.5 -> -2.2 Angstrom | 49.3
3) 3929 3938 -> 6.7 Angstrom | 7.58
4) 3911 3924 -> 0.4 Angstrom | 27.9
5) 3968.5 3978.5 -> 4.7 Angstrom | 17.8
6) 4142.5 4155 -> -0.5 Angstrom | 50.5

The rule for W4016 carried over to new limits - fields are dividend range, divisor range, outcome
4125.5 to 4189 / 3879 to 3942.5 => 2.19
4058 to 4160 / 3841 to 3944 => 2.01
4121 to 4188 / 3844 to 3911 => 1.90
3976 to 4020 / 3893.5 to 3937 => 1.67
